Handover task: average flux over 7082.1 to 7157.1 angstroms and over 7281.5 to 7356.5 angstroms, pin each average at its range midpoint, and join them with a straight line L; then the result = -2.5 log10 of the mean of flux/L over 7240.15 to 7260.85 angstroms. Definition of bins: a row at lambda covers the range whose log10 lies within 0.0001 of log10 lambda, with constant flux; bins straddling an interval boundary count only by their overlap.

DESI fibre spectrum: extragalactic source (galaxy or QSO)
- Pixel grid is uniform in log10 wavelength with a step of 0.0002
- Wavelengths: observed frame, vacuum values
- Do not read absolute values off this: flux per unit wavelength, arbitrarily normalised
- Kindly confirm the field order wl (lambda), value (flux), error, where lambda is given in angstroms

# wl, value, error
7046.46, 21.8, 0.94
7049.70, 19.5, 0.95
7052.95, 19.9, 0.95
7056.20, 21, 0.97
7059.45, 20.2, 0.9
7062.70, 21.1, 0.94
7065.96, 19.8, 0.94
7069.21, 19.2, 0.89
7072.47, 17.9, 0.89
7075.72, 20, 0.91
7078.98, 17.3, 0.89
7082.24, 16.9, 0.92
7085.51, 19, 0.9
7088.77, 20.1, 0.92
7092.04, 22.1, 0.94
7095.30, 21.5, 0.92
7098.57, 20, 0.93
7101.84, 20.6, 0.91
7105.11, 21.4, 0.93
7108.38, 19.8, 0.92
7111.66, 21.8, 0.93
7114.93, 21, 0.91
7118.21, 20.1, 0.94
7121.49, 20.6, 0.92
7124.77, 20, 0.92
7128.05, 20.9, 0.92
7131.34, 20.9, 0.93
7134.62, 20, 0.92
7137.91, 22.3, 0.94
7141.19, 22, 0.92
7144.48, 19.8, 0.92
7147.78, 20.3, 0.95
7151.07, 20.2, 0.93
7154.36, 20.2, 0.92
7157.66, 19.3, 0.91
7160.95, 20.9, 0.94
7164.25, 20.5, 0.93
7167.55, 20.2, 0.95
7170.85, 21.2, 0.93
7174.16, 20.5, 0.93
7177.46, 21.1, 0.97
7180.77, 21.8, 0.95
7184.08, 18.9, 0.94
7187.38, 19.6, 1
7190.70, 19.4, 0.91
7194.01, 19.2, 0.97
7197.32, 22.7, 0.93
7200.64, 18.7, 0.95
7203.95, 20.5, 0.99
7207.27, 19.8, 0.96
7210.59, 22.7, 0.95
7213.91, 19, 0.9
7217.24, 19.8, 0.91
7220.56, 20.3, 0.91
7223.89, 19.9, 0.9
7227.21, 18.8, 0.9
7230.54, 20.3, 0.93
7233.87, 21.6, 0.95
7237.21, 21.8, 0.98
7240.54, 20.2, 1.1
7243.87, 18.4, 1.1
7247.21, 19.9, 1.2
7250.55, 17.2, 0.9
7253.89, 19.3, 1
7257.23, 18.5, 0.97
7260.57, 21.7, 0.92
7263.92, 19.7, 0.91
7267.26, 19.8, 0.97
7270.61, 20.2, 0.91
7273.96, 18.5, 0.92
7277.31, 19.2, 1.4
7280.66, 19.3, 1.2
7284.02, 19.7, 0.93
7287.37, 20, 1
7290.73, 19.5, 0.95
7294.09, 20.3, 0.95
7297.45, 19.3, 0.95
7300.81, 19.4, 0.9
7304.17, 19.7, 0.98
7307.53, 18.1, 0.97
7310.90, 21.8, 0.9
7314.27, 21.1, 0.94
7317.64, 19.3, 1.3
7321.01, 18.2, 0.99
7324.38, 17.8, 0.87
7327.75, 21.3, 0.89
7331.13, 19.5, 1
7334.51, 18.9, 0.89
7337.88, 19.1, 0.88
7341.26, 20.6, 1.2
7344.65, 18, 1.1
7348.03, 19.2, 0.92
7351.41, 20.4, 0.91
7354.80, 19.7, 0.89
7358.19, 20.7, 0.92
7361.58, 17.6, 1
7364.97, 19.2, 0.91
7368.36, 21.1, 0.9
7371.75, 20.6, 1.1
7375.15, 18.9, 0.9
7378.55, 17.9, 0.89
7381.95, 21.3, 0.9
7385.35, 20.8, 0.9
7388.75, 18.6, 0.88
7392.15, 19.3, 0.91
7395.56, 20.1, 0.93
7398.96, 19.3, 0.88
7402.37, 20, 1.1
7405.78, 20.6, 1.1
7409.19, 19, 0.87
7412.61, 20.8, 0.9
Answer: 0.05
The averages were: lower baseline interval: 20.6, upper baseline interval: 19.6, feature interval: 19.1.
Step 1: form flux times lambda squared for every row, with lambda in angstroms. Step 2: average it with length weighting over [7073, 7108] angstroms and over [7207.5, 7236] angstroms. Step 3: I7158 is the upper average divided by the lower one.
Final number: 1.1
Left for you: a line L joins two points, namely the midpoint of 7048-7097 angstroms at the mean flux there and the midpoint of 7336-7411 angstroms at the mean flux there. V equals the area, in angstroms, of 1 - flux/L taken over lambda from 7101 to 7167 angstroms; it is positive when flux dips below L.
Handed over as -3.12 angstroms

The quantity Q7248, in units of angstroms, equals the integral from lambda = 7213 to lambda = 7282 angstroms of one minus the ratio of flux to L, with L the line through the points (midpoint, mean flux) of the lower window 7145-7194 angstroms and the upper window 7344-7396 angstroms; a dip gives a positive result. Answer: 1.0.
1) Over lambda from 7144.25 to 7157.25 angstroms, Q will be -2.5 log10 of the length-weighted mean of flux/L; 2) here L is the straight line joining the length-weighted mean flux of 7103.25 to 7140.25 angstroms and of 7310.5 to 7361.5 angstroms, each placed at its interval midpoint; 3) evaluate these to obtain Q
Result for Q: 0.031 mag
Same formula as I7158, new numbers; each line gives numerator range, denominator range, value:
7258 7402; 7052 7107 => 1.06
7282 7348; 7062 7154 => 1.02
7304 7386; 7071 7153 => 1.03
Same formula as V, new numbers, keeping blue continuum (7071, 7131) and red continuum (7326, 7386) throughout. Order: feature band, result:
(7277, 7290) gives 0.1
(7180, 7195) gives 0.2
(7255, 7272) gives -0.1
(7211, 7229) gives 0.1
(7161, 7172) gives -0.4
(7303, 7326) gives 0.4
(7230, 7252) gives -0.1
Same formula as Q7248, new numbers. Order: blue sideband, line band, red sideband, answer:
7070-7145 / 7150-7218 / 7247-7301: -1.35 angstroms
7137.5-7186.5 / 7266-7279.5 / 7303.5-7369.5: 0.35 angstroms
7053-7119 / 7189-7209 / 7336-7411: -0.18 angstroms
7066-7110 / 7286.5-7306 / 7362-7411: 0.03 angstroms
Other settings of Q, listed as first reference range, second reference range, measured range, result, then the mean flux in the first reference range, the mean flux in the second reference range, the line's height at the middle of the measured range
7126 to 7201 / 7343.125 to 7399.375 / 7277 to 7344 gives 0.014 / 20.5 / 19.6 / 19.8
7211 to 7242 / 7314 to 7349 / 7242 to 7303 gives 0.022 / 20.3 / 19.3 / 19.9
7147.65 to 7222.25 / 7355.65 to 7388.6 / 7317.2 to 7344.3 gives 0.032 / 20.3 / 19.7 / 19.9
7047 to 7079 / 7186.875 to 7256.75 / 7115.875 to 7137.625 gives -0.038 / 19.8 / 19.9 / 19.8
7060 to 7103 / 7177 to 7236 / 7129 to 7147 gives -0.055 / 19.7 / 20.2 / 19.9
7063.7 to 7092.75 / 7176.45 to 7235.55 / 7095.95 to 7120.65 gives -0.073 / 19.1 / 20.2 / 19.4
